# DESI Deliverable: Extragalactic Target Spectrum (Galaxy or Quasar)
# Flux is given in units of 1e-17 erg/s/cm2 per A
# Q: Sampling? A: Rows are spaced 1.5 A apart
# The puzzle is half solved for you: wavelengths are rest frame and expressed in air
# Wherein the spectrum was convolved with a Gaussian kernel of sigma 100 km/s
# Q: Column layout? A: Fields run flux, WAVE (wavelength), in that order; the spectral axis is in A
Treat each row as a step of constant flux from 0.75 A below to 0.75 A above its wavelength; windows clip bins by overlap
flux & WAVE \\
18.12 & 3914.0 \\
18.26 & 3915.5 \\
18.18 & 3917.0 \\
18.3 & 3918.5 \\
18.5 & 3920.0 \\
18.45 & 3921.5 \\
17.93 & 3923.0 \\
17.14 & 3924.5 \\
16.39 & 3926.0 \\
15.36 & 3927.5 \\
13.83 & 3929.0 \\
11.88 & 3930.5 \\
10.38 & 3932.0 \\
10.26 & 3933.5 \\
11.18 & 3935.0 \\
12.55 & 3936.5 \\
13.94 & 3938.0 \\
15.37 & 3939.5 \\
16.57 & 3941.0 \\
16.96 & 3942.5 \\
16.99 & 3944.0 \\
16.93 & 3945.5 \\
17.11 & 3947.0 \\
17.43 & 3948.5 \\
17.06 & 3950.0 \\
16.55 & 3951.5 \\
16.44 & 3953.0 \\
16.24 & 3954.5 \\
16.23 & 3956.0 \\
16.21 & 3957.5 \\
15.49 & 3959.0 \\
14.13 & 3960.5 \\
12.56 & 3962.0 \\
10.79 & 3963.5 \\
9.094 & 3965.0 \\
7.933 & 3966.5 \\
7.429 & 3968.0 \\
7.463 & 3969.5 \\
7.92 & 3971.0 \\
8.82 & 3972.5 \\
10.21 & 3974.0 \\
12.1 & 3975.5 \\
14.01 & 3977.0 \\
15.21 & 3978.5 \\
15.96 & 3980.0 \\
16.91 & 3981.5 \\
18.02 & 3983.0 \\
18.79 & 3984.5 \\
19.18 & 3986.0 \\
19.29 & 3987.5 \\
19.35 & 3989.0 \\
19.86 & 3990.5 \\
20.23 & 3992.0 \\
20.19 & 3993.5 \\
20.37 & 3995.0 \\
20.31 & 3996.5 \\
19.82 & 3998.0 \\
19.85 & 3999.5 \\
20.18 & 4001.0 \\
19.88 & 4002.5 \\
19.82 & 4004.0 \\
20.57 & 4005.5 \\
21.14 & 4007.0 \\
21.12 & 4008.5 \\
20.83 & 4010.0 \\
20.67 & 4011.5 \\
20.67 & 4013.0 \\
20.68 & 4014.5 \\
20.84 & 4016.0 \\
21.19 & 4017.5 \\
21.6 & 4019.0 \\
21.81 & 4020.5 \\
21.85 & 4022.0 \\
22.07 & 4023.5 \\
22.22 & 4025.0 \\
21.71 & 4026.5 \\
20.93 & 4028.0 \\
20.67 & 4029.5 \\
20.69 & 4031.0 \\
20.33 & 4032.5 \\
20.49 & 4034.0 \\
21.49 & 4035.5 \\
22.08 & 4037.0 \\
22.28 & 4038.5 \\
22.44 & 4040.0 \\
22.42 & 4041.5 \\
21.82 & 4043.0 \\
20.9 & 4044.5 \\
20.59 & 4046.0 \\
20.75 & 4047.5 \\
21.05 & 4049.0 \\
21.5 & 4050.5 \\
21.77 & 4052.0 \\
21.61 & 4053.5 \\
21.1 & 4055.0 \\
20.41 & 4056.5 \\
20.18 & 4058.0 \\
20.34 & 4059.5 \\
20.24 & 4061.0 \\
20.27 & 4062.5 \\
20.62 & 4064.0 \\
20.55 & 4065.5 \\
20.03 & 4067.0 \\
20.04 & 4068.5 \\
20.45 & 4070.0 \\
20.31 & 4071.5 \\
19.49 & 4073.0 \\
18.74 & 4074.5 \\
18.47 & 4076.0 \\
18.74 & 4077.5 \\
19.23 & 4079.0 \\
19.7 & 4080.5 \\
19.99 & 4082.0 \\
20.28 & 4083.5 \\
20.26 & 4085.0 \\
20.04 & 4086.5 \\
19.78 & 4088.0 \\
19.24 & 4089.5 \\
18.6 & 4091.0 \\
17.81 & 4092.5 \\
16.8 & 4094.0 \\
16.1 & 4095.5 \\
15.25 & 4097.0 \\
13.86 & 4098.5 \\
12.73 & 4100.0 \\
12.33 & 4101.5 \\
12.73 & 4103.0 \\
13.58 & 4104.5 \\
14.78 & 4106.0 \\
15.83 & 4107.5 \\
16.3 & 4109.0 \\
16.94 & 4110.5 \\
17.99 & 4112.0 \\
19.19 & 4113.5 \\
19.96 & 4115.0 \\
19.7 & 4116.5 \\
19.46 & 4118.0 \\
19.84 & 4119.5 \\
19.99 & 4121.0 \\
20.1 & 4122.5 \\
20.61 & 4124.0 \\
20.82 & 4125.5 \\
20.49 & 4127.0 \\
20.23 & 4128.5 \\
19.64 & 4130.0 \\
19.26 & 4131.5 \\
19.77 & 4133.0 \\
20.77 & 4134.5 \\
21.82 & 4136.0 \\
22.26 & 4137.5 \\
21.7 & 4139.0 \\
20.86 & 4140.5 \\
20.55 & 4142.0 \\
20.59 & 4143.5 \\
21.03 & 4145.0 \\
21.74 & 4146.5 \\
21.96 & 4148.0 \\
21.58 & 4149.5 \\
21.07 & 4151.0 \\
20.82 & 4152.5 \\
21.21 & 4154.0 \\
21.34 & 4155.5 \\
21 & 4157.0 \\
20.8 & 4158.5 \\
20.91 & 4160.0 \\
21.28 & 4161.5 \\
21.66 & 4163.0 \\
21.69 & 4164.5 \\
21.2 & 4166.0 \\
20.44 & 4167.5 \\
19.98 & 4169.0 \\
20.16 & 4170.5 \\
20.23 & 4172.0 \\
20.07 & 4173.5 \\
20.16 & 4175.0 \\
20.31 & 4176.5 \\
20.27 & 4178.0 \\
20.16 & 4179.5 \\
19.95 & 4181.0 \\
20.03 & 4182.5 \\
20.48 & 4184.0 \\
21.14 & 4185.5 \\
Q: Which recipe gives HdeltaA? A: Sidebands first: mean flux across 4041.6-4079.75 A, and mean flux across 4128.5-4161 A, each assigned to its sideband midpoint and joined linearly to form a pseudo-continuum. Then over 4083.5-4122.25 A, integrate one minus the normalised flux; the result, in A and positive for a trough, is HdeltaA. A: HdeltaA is 6.4 A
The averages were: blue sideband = 20.4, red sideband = 21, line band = 17.3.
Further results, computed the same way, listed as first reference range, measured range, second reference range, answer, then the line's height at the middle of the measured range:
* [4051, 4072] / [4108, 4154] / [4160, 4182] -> 0.7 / 20.6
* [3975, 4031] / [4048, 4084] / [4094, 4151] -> -1.9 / 19.2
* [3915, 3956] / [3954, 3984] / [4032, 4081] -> 7.8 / 17.1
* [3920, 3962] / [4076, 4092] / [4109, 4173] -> -0.4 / 19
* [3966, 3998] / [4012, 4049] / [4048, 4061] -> -4.4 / 19.1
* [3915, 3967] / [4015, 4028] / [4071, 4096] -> -3.2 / 17.3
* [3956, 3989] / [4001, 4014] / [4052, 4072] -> -3.5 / 16.2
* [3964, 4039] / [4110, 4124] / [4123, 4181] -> 0.6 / 20.2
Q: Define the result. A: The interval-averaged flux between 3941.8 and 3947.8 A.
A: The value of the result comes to 17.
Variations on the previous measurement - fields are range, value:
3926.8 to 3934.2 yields 12.3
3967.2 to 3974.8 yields 8.39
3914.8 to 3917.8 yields 18.2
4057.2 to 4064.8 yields 20.3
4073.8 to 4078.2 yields 18.6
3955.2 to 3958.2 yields 16.2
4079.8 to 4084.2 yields 20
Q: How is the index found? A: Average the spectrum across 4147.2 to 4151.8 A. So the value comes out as 21.5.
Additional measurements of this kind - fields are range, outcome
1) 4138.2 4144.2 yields 20.9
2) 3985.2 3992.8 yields 19.6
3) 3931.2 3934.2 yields 10.3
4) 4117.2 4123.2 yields 19.8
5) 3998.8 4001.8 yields 20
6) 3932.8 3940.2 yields 12.7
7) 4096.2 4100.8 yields 14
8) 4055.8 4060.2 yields 20.3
